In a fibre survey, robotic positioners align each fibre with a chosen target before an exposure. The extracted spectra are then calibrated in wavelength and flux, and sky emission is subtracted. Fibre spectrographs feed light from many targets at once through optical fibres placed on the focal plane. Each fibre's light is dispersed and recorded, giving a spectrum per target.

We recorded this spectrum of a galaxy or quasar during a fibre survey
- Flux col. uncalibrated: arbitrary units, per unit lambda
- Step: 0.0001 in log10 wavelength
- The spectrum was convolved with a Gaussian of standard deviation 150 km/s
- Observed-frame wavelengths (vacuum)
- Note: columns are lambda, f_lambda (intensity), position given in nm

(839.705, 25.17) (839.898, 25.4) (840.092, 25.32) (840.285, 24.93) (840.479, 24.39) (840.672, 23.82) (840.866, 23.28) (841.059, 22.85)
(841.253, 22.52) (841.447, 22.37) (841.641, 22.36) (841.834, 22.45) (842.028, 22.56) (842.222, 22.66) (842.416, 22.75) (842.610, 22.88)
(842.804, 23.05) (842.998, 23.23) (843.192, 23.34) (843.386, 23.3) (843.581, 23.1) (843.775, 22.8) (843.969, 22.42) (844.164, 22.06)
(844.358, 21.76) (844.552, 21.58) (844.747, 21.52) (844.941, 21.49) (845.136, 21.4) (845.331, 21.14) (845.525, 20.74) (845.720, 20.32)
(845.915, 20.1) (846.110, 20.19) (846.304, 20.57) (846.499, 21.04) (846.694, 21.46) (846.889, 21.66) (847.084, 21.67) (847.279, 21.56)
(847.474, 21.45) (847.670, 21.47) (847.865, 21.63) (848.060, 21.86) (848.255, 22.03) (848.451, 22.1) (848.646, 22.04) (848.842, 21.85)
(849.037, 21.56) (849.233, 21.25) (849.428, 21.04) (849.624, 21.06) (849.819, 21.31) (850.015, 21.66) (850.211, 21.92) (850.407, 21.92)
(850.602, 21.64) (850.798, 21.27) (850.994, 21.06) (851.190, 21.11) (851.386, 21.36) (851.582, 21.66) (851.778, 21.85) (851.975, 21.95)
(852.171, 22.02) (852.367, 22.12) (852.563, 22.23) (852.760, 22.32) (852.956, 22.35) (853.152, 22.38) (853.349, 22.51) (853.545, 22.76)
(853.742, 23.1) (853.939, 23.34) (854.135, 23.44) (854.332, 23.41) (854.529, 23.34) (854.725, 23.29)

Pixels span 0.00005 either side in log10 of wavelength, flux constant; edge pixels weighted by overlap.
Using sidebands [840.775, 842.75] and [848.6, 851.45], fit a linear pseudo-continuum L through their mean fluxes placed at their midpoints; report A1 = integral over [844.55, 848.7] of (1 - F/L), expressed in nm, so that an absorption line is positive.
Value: 0.123 nm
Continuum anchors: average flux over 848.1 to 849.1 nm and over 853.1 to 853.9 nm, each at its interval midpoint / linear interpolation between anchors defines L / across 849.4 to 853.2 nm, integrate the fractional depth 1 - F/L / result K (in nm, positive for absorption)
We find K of 0.111 nm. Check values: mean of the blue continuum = 21.9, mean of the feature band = 21.7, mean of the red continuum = 22.7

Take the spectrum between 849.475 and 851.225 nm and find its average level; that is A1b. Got 21.4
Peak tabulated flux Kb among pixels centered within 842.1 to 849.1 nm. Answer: 23.34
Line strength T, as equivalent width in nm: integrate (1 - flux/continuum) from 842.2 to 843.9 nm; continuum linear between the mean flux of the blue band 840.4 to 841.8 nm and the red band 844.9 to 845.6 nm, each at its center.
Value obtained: -0.07 nm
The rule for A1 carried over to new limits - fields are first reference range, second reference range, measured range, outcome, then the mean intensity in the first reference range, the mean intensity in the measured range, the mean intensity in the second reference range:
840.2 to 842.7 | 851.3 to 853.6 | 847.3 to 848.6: 0.043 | 23.1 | 21.8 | 22.1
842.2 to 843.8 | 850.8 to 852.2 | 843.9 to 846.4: 0.165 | 23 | 21.2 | 21.5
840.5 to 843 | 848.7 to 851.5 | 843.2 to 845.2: 0.022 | 22.9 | 22.2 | 21.4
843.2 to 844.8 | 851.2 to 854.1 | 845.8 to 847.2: 0.088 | 22.4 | 21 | 22.3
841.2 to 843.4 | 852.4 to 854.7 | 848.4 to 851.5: 0.179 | 22.8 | 21.5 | 22.8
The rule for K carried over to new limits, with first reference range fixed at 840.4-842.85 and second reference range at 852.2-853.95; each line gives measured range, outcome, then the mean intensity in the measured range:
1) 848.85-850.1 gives 0.07 nm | 21.4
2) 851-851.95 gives 0.05 nm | 21.5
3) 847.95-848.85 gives 0.03 nm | 22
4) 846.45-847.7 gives 0.07 nm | 21.5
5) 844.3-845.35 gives 0.06 nm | 21.5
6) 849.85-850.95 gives 0.05 nm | 21.6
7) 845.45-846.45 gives 0.10 nm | 20.4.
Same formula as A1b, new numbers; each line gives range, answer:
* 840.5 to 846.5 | 22.2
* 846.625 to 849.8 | 21.6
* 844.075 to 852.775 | 21.5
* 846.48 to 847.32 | 21.5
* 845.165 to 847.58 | 21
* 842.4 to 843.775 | 23.1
